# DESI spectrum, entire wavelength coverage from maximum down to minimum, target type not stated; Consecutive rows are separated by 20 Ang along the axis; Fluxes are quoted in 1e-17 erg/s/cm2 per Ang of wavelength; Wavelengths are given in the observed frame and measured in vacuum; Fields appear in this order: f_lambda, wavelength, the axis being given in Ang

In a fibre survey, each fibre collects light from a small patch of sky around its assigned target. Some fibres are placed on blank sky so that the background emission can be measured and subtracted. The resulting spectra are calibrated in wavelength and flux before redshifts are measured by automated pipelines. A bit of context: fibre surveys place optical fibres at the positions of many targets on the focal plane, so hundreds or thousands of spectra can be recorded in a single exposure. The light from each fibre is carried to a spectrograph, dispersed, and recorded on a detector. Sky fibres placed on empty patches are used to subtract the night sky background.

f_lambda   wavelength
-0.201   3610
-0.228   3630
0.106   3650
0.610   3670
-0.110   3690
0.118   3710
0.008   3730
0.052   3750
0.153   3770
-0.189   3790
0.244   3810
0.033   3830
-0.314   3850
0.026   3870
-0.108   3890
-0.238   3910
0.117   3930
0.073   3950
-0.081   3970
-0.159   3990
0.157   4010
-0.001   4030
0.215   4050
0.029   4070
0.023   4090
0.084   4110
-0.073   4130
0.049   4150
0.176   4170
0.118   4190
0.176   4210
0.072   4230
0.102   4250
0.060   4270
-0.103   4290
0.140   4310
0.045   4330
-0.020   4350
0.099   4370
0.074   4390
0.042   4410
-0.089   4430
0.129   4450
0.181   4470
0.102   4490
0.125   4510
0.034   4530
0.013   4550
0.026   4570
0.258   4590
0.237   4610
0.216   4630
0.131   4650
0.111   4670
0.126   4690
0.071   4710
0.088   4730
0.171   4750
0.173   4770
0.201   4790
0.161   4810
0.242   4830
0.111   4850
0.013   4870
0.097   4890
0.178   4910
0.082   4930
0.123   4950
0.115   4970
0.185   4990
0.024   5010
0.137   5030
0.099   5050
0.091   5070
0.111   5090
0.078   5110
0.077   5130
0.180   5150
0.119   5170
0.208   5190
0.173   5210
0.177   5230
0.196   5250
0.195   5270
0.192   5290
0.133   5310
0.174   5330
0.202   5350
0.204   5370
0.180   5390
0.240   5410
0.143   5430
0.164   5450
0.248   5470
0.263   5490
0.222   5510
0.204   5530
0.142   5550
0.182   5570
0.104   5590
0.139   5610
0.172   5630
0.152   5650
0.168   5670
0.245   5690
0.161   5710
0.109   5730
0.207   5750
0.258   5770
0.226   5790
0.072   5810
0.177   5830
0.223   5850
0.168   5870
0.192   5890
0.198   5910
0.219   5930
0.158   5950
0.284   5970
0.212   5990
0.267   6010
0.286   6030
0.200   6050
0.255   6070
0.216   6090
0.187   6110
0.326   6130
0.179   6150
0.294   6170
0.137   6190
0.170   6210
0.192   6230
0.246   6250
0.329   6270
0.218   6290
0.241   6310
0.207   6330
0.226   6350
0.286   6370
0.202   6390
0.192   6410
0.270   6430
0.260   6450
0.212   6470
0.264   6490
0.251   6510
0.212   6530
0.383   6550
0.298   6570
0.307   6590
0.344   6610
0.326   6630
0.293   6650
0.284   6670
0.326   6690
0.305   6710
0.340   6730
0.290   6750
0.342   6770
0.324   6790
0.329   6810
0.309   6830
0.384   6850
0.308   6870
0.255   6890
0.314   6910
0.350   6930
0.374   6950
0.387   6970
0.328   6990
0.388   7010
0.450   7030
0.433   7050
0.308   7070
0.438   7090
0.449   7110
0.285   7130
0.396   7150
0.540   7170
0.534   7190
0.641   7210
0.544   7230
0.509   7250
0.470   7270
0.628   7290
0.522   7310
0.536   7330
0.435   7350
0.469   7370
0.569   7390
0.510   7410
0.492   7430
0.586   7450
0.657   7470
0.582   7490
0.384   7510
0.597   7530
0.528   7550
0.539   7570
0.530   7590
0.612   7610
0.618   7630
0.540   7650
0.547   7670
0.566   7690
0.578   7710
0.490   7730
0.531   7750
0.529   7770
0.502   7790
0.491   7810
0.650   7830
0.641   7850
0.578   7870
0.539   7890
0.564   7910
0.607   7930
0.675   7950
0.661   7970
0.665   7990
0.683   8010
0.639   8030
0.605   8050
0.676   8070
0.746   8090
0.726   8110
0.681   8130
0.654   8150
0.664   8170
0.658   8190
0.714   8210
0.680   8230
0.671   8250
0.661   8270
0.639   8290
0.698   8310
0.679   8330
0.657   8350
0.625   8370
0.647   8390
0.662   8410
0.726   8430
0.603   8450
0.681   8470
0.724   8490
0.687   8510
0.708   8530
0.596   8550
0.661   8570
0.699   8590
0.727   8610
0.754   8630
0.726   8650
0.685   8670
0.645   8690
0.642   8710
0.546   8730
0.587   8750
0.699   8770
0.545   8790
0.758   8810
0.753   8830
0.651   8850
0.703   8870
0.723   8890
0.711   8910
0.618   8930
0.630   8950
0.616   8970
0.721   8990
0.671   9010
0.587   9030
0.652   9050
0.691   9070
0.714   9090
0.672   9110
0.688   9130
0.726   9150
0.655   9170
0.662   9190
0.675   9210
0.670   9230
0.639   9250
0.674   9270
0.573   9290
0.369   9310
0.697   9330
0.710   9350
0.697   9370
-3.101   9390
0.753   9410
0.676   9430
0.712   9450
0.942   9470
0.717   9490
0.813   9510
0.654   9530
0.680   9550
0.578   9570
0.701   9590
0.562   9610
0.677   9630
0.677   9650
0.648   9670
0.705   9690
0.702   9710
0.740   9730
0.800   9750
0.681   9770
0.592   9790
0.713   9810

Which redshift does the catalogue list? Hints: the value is 0.80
